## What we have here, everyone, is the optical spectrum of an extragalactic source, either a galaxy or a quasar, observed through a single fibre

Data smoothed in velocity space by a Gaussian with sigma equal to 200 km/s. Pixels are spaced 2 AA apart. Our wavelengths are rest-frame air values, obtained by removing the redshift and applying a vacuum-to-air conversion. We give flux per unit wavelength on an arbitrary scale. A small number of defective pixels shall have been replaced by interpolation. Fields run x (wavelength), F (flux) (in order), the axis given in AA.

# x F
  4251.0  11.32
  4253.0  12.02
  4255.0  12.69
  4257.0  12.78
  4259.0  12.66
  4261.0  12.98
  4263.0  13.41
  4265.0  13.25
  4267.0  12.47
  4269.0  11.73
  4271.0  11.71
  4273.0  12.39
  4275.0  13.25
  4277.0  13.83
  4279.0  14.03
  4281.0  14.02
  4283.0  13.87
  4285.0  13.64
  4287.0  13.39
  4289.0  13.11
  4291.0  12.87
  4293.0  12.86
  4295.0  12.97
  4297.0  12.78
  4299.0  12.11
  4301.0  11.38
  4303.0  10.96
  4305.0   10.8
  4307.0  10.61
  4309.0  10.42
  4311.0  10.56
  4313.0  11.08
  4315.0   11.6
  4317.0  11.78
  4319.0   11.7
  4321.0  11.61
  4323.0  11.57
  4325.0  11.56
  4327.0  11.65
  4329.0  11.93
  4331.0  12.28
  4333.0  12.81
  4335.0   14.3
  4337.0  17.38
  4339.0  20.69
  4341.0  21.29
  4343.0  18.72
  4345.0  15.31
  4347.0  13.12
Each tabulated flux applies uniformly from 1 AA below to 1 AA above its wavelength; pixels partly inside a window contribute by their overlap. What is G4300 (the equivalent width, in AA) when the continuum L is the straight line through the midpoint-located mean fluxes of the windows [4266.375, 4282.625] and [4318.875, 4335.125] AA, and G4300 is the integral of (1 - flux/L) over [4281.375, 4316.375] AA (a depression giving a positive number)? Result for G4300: 1.3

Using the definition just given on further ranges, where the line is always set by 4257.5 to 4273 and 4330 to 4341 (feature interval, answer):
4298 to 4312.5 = 3.5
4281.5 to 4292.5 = 0.2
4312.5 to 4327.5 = 3.6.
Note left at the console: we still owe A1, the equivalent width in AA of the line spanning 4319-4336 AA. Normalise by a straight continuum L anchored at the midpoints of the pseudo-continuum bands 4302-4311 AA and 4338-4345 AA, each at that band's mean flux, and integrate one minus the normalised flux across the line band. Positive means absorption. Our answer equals 4.0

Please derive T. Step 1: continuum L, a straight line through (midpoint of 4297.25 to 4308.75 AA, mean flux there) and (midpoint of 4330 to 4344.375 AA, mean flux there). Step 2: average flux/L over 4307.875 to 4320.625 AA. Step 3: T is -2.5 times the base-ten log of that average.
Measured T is 0.165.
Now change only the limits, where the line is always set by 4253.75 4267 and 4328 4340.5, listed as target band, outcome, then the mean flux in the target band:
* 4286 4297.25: 0.068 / 13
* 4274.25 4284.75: -0.025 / 13.8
